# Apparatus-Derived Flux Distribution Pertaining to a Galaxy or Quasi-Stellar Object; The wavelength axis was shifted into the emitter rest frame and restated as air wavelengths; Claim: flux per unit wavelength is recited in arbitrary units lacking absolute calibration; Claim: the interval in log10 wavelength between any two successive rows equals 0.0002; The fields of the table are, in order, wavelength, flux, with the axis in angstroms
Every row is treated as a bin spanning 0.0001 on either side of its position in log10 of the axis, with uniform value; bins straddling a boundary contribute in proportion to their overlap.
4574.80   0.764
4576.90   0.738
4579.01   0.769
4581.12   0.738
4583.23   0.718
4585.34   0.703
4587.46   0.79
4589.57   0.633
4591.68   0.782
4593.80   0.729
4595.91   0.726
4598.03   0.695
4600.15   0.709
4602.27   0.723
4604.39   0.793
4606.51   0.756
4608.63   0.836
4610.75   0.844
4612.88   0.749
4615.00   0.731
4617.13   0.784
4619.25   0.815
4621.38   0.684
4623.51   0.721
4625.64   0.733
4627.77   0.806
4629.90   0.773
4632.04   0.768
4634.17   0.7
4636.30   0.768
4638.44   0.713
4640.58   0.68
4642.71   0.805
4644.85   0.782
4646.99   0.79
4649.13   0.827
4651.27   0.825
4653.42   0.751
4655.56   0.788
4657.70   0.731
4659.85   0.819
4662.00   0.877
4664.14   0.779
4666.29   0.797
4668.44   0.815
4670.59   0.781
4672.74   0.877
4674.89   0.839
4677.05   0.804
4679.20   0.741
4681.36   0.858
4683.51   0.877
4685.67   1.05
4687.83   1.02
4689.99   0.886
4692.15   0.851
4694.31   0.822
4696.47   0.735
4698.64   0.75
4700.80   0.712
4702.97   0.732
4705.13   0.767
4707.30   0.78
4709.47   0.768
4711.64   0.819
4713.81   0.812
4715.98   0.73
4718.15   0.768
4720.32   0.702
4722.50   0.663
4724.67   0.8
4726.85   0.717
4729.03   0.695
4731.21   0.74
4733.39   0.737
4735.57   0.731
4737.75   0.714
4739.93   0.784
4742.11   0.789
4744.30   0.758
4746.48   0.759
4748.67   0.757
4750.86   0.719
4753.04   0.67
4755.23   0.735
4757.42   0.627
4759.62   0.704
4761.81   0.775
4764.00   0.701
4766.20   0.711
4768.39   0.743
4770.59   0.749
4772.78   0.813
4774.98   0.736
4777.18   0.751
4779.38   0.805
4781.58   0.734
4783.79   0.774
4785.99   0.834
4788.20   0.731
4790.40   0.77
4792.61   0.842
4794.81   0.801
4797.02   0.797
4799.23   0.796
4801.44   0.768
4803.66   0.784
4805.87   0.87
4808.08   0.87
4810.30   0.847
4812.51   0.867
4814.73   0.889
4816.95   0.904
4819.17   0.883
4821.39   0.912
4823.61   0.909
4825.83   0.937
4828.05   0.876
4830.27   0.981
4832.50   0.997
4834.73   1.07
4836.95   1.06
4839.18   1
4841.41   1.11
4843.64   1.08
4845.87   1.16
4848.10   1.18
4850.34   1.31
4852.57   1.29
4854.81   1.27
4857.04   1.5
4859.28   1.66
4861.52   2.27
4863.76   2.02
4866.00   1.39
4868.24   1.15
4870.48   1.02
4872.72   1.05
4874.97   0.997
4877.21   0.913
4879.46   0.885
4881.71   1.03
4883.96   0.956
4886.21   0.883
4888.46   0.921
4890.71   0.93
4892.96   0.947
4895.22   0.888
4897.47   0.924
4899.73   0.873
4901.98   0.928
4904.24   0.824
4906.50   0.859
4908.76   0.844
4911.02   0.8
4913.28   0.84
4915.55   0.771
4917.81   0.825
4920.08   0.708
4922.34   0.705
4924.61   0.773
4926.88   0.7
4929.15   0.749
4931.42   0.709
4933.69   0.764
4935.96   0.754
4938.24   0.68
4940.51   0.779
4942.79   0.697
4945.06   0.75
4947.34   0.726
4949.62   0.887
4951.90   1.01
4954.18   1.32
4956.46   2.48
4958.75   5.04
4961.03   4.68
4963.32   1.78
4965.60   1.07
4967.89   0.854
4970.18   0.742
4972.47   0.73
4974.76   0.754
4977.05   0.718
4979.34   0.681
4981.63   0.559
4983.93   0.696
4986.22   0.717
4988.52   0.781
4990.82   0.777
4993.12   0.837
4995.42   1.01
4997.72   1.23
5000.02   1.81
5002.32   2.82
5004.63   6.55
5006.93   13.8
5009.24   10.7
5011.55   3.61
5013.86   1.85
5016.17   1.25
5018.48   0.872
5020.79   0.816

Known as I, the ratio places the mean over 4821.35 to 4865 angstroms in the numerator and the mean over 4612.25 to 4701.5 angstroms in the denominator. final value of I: 1.6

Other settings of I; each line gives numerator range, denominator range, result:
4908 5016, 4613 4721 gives 2.27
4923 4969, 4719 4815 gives 1.78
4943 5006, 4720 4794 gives 2.13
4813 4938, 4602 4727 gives 1.28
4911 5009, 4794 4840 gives 1.85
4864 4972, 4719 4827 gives 1.43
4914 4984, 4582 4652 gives 1.51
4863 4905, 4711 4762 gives 1.39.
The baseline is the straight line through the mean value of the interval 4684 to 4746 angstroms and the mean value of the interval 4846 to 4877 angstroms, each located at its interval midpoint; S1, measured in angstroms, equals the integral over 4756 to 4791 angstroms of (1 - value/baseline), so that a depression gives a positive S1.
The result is 9.27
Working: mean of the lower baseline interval 0.78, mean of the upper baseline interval 1.37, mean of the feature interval 0.747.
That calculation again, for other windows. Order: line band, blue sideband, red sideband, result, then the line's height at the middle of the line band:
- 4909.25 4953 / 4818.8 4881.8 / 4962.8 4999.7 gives 9.68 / 0.991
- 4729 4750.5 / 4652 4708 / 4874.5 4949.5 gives 1.88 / 0.82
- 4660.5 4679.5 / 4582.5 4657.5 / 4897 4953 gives -1.35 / 0.761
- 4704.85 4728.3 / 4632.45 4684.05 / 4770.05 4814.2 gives 1.16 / 0.795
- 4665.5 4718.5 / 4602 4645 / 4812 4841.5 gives 0.54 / 0.825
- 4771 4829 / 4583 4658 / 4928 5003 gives 10.00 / 0.997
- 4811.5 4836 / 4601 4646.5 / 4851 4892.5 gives 4.43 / 1.14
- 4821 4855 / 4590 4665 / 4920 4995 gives -2.78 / 0.988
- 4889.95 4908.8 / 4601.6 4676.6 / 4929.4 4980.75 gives 4.80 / 1.2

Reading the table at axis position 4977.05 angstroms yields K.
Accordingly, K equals 0.718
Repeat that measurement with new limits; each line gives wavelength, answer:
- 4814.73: 0.889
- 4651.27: 0.825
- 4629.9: 0.773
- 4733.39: 0.737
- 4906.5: 0.859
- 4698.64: 0.75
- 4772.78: 0.813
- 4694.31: 0.822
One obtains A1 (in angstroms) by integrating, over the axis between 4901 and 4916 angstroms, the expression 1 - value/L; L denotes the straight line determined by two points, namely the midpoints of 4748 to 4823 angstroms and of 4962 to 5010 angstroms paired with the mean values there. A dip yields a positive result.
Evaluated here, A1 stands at 7.7 angstroms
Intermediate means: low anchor 0.786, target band 0.84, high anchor 2.31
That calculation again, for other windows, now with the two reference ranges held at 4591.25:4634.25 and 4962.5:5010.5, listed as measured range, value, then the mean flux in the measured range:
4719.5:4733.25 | 5.8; 0.721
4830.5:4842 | 4.6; 1.04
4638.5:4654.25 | 2.2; 0.776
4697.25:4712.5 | 5.2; 0.76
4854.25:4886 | 9.9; 1.28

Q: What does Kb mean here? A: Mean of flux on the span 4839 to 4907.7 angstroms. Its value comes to 1.14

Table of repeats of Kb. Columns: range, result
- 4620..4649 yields 0.751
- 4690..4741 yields 0.756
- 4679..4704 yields 0.839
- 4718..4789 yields 0.74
